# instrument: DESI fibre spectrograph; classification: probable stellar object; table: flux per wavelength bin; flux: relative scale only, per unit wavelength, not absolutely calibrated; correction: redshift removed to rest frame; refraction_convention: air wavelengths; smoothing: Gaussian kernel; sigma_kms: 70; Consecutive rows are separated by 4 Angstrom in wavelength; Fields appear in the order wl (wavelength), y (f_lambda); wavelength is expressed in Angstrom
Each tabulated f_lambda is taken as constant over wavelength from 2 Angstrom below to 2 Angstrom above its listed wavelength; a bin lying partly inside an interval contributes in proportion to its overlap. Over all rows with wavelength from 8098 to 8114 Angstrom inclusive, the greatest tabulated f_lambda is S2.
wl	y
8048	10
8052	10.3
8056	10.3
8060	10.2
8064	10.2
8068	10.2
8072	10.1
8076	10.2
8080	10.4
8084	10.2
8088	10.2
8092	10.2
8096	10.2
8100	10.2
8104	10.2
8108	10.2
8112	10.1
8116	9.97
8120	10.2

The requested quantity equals 10.2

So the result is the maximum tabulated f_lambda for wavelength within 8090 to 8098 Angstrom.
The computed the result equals 10.2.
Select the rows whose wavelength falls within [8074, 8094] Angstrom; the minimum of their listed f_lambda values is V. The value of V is 10.2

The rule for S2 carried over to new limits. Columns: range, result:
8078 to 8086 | 10.4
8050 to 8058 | 10.3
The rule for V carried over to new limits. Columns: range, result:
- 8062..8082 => 10.1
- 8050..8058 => 10.3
